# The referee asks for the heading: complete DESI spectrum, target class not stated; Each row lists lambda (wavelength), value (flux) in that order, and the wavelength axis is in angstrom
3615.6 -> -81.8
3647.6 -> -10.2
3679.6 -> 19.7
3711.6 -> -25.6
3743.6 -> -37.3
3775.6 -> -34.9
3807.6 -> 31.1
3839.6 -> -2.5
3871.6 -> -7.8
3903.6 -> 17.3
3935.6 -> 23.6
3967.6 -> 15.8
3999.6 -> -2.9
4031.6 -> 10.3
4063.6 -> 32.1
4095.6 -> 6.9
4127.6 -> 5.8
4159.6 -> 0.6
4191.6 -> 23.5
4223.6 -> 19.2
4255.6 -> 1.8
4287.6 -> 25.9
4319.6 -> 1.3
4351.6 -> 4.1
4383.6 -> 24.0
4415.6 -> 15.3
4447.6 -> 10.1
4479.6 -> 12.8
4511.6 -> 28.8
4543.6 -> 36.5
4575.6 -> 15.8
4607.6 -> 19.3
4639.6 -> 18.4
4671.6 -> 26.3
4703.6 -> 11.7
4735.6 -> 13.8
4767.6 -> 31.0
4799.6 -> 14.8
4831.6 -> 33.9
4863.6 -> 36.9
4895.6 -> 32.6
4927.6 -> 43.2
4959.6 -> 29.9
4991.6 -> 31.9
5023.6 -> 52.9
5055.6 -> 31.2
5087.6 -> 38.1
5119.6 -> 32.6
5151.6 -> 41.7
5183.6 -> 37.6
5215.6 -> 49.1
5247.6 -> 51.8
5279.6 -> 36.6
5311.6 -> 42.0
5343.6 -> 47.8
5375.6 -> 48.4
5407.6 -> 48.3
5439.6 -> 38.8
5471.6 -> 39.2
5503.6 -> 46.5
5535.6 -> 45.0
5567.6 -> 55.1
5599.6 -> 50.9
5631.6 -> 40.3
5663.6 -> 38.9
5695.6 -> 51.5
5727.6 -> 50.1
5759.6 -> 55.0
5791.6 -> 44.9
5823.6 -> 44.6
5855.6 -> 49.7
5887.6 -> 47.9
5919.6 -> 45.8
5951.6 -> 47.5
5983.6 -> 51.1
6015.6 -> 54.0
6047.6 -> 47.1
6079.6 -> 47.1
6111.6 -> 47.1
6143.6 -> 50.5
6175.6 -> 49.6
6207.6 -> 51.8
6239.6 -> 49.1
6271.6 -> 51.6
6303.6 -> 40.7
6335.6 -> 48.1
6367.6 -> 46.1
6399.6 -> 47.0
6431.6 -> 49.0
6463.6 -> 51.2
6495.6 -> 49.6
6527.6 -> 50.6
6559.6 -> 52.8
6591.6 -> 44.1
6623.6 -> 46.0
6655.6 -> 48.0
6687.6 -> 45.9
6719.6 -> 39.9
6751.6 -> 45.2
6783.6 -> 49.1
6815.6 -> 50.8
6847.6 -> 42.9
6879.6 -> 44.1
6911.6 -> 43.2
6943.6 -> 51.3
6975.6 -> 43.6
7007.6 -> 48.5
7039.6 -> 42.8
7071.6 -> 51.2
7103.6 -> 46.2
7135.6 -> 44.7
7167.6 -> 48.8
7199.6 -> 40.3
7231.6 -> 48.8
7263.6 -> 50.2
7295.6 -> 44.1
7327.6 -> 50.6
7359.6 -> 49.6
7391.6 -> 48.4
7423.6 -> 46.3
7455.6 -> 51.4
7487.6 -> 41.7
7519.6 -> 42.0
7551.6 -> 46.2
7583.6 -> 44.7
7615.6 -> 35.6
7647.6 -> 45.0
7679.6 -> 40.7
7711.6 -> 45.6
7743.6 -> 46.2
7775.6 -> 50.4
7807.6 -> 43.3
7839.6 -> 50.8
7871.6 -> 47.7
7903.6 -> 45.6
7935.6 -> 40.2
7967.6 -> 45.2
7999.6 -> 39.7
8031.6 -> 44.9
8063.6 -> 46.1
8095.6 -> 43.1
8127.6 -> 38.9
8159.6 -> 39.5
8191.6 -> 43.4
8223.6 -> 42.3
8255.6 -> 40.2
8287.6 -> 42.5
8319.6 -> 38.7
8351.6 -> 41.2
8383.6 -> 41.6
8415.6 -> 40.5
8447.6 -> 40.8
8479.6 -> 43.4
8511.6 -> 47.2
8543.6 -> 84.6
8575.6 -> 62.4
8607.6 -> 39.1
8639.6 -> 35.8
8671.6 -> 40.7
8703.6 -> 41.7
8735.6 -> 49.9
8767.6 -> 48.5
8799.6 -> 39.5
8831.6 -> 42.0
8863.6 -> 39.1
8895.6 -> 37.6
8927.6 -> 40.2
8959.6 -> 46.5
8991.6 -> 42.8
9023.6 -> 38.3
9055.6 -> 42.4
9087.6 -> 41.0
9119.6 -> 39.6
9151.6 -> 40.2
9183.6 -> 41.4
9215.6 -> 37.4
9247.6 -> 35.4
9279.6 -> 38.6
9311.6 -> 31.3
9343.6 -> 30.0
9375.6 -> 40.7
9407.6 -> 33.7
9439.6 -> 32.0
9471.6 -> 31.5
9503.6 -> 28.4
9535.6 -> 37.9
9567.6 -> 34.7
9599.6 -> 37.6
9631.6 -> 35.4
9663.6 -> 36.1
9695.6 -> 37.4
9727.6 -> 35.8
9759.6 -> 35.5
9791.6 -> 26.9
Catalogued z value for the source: 0.30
